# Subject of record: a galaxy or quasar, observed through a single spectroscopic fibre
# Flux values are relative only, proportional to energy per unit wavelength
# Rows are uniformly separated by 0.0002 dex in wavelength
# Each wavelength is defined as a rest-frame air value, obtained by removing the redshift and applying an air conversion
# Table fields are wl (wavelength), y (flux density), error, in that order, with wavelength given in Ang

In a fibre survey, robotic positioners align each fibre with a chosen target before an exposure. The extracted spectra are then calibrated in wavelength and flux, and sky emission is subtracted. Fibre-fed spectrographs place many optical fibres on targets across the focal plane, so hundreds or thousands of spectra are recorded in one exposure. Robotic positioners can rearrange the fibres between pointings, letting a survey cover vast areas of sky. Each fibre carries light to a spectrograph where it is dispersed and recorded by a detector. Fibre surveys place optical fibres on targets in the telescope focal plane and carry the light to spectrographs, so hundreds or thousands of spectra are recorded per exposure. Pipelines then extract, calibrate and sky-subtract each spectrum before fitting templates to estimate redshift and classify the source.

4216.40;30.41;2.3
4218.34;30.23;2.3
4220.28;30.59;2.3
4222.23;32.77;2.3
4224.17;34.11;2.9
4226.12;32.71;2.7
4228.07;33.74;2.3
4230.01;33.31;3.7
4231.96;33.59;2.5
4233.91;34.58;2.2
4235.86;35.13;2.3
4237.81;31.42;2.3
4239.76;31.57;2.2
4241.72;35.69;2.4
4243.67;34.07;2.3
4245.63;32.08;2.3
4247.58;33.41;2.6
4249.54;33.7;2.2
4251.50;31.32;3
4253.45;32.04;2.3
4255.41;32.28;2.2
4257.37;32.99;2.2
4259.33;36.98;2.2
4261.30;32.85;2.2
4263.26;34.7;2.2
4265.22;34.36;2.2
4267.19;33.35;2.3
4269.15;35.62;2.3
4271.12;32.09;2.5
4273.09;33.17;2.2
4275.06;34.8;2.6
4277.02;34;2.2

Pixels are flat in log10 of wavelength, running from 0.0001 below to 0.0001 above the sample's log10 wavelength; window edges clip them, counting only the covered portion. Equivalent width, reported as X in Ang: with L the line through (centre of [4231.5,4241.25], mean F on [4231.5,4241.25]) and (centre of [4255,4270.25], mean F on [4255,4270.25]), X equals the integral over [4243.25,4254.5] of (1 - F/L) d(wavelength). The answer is 0.3 Ang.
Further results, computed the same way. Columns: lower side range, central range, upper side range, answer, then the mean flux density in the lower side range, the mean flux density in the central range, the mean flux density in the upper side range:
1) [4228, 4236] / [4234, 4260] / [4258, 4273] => 0.6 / 34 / 33.3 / 34.2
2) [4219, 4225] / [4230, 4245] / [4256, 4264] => -0.2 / 32.3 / 33.6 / 34.3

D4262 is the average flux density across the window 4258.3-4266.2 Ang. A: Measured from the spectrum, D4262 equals 34.7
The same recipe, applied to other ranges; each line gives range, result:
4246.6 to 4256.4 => 32.6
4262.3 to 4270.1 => 34.5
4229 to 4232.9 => 33.5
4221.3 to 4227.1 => 33.2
